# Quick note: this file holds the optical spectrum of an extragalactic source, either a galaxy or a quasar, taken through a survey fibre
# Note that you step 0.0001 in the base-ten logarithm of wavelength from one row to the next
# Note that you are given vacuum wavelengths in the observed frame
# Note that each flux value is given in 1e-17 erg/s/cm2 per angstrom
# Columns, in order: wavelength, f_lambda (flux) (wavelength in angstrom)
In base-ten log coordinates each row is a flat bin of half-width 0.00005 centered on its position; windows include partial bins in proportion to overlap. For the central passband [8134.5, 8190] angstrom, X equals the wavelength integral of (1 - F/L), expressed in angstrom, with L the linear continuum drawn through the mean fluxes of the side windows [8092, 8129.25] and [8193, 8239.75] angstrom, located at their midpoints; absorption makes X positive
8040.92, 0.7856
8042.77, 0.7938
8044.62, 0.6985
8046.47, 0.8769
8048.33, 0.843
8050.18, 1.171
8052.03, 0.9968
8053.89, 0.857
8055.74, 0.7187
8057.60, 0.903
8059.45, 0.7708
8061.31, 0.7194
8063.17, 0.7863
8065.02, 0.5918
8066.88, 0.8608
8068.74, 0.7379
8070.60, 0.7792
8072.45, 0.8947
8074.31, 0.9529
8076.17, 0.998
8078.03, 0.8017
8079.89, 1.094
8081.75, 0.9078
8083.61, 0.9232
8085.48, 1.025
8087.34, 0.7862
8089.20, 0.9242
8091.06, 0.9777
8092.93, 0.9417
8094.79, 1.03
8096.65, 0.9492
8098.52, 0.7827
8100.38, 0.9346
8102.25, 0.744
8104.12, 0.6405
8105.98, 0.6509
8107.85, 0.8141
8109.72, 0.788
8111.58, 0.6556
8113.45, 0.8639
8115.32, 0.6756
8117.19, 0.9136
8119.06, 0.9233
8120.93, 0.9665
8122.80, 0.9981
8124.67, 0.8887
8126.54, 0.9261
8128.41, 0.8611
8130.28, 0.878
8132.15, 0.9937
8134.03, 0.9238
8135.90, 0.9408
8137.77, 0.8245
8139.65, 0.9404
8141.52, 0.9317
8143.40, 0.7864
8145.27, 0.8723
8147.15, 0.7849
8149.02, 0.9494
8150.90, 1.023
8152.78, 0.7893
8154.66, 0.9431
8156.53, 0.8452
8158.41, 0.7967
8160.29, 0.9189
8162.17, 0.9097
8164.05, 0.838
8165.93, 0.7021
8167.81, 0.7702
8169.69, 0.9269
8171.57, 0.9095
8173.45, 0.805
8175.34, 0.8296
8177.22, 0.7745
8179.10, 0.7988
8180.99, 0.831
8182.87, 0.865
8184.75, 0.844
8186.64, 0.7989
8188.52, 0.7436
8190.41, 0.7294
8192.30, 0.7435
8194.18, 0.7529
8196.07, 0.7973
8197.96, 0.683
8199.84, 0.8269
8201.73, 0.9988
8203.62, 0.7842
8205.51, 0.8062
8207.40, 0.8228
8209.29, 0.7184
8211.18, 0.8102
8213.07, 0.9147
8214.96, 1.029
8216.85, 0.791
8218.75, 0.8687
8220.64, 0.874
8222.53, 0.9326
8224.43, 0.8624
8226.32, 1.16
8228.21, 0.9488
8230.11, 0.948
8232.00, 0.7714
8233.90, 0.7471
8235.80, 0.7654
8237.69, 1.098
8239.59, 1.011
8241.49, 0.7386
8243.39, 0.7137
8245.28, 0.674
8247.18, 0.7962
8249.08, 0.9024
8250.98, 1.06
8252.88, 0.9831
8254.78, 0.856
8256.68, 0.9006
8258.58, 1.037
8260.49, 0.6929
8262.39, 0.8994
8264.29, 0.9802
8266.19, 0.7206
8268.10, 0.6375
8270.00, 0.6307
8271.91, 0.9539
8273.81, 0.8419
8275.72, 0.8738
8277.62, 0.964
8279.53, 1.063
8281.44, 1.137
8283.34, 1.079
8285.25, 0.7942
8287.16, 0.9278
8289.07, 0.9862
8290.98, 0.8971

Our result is 0.4 angstrom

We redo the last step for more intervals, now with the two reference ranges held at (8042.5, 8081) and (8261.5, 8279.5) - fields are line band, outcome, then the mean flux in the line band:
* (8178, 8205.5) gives 1.5 angstrom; 0.8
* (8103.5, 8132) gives 0.4 angstrom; 0.837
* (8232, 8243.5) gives 0.0 angstrom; 0.848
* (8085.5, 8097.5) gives -1.3 angstrom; 0.942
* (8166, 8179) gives 0.4 angstrom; 0.825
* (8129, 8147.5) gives -0.9 angstrom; 0.89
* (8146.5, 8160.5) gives -0.5 angstrom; 0.881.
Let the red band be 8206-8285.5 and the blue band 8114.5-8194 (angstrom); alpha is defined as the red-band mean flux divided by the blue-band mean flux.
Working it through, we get 1.0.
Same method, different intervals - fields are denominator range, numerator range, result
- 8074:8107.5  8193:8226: 0.95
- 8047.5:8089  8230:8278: 0.98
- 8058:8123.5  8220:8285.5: 1.04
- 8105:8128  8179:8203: 0.95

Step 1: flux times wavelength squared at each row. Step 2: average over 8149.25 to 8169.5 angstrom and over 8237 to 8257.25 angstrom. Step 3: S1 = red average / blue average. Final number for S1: 1.0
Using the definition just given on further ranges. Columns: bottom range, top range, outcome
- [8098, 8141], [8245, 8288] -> 1.08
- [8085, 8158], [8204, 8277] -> 1.02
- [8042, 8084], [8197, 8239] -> 1.06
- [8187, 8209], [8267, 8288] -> 1.16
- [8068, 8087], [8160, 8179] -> 0.94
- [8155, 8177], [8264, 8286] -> 1.08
